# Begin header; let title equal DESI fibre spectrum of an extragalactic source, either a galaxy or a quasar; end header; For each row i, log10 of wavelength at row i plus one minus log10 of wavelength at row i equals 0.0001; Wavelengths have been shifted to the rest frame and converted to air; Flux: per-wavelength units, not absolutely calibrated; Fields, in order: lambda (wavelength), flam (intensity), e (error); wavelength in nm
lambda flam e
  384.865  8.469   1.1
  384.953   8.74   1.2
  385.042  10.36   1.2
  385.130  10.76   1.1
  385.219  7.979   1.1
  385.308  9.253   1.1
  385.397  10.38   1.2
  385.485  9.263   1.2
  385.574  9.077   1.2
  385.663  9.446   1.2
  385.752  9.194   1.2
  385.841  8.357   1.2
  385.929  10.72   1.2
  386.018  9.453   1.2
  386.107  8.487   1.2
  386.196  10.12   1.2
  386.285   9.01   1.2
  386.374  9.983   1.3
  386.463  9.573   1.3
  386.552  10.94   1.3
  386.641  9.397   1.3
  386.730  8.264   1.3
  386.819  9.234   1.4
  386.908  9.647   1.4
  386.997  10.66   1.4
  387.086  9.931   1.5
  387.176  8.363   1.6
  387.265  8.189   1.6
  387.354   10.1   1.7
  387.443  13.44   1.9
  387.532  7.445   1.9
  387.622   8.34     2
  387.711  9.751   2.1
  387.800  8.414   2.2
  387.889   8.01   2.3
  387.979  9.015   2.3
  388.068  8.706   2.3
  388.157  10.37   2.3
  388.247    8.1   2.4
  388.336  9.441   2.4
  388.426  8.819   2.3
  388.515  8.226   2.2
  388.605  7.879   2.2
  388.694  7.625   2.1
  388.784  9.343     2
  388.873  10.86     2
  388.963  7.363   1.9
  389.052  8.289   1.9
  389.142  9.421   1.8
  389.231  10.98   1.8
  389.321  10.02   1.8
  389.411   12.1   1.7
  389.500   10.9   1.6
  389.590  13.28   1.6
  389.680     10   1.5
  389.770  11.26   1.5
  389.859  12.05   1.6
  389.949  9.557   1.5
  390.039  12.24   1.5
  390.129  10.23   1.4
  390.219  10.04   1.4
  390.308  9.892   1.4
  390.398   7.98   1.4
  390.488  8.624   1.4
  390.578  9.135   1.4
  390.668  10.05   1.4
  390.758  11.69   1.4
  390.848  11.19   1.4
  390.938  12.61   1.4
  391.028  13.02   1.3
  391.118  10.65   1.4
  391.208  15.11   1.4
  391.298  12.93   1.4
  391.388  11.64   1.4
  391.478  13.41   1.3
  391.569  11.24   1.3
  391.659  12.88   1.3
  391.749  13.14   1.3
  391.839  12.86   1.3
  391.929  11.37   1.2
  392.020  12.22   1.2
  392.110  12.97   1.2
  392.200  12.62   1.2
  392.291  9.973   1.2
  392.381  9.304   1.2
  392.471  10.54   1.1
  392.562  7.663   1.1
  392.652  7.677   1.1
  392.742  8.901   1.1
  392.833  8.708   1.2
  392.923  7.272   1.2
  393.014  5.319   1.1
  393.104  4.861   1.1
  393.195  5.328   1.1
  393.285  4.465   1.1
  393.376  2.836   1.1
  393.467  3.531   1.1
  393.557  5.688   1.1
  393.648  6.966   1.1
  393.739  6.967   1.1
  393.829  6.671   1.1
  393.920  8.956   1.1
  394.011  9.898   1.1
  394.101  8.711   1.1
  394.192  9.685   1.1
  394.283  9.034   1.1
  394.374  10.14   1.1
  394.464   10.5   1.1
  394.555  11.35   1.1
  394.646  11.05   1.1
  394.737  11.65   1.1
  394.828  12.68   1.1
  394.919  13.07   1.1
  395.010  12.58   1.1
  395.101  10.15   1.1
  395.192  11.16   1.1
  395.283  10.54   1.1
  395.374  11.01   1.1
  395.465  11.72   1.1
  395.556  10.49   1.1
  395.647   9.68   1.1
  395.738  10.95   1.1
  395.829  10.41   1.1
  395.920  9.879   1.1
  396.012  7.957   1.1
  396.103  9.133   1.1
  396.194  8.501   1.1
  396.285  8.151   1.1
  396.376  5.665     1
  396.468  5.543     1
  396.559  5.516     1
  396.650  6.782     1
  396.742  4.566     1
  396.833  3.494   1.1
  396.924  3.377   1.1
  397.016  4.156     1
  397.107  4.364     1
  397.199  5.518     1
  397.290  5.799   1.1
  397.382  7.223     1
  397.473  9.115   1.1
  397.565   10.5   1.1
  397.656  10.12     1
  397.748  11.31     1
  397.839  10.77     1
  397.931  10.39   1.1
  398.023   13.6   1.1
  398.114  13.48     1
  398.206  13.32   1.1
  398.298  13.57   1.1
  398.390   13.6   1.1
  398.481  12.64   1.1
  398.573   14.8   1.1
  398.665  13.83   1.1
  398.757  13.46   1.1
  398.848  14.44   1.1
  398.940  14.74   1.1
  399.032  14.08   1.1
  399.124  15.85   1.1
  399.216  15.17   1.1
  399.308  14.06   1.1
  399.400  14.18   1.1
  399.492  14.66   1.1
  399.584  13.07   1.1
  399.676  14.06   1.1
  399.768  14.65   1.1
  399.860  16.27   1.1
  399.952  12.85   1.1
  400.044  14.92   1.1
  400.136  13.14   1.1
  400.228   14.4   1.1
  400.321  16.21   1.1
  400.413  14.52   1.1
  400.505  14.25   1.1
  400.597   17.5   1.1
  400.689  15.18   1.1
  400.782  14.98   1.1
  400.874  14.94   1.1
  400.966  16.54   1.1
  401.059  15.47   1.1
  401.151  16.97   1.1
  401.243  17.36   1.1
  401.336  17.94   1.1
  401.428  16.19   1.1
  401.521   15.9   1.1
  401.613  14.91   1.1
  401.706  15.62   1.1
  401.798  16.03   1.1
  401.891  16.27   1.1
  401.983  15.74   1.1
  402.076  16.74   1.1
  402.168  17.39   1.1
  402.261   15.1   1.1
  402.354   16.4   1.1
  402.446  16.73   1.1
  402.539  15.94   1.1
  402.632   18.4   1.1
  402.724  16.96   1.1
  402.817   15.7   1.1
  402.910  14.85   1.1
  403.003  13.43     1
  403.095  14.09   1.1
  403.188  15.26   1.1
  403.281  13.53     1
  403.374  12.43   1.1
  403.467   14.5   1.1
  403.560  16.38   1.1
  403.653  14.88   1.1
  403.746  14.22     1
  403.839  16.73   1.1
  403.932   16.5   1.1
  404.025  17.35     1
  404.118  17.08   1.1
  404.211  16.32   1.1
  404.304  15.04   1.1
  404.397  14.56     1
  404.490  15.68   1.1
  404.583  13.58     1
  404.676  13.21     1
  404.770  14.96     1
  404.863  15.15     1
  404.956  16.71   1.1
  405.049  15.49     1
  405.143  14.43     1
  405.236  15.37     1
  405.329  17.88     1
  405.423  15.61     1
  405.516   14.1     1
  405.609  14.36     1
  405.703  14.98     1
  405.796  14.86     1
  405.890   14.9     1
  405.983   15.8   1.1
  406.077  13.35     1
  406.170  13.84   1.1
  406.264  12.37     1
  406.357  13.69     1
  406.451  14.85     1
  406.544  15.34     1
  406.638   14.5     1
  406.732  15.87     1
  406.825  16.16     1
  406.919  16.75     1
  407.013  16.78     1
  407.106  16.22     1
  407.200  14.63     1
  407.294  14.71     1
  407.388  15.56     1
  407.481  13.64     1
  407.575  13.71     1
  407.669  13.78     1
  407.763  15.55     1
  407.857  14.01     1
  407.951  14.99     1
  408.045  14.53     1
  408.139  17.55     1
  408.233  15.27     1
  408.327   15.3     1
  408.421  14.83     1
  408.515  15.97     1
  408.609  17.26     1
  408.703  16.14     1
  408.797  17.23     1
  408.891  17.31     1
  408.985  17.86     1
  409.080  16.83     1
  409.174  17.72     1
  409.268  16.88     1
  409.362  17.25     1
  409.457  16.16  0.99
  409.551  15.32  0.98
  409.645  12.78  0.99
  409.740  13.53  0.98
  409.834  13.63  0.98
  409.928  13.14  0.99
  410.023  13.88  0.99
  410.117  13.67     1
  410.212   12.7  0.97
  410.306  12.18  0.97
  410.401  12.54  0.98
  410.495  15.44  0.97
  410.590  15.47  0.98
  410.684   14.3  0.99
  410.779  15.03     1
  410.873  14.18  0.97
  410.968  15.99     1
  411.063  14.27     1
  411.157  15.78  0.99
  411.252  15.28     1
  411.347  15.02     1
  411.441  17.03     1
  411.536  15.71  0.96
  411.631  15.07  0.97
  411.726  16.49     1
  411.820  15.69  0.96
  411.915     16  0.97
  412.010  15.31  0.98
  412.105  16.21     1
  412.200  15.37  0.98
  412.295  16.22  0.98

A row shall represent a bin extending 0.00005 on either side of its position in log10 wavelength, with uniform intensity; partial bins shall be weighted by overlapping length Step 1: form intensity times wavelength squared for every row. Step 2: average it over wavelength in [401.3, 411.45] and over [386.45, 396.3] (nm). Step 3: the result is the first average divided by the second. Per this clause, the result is 1.69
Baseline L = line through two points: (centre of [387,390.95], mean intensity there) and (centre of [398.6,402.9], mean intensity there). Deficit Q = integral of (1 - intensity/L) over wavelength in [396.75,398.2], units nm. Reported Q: 0.590 nm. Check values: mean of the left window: 9.74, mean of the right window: 15.4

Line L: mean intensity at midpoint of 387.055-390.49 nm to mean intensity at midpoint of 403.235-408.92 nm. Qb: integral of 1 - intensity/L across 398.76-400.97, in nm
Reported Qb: -0.25 nm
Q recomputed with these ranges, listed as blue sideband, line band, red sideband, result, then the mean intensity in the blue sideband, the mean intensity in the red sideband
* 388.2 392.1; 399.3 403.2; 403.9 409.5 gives -0.45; 10.7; 15.5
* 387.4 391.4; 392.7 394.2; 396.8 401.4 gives 0.61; 10.1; 12.9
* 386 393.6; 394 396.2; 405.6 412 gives 0.13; 9.67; 15.1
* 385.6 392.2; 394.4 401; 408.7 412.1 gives 0.48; 10.2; 15.2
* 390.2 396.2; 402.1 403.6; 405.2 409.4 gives -0.19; 9.87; 15.5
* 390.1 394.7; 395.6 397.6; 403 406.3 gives 0.76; 9.6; 15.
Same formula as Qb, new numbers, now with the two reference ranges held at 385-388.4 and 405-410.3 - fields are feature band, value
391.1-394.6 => 0.54 nm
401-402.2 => -0.25 nm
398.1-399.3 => -0.13 nm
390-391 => 0.01 nm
